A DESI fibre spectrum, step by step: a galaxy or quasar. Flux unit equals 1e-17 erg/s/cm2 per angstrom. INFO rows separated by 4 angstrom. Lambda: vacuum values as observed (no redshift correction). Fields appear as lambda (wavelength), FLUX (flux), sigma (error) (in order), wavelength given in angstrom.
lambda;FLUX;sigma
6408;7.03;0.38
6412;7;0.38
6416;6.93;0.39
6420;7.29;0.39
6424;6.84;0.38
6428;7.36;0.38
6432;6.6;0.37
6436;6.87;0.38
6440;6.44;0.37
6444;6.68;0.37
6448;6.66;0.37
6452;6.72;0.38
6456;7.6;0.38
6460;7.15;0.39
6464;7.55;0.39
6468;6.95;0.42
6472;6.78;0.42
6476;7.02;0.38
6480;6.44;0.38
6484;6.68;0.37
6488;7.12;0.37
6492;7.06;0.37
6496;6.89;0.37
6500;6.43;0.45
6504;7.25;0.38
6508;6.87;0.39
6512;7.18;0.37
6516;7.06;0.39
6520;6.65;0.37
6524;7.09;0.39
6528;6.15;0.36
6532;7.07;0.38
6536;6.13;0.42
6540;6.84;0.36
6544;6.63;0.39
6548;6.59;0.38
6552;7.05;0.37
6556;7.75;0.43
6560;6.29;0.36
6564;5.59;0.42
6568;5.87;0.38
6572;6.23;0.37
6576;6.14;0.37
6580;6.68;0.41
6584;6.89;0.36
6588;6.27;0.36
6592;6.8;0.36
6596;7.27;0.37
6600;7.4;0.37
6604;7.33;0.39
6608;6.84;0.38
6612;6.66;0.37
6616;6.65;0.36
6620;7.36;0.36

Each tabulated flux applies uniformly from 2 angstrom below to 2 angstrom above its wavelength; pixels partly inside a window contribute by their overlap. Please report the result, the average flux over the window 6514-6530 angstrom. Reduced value 6.74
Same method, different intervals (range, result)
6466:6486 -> 6.77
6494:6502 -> 6.66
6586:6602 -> 6.94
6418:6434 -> 7.02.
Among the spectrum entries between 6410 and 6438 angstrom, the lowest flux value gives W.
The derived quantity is 6.6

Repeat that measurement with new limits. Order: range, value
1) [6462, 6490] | 6.44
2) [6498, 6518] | 6.43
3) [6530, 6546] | 6.13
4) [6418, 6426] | 6.84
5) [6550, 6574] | 5.59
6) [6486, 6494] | 7.06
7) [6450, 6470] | 6.72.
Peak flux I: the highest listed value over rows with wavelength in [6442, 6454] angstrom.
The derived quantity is 6.72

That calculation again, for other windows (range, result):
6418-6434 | 7.36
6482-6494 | 7.12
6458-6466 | 7.55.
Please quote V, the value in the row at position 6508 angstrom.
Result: 6.87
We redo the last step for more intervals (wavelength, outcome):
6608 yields 6.84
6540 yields 6.84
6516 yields 7.06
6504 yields 7.25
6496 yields 6.89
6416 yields 6.93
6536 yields 6.13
